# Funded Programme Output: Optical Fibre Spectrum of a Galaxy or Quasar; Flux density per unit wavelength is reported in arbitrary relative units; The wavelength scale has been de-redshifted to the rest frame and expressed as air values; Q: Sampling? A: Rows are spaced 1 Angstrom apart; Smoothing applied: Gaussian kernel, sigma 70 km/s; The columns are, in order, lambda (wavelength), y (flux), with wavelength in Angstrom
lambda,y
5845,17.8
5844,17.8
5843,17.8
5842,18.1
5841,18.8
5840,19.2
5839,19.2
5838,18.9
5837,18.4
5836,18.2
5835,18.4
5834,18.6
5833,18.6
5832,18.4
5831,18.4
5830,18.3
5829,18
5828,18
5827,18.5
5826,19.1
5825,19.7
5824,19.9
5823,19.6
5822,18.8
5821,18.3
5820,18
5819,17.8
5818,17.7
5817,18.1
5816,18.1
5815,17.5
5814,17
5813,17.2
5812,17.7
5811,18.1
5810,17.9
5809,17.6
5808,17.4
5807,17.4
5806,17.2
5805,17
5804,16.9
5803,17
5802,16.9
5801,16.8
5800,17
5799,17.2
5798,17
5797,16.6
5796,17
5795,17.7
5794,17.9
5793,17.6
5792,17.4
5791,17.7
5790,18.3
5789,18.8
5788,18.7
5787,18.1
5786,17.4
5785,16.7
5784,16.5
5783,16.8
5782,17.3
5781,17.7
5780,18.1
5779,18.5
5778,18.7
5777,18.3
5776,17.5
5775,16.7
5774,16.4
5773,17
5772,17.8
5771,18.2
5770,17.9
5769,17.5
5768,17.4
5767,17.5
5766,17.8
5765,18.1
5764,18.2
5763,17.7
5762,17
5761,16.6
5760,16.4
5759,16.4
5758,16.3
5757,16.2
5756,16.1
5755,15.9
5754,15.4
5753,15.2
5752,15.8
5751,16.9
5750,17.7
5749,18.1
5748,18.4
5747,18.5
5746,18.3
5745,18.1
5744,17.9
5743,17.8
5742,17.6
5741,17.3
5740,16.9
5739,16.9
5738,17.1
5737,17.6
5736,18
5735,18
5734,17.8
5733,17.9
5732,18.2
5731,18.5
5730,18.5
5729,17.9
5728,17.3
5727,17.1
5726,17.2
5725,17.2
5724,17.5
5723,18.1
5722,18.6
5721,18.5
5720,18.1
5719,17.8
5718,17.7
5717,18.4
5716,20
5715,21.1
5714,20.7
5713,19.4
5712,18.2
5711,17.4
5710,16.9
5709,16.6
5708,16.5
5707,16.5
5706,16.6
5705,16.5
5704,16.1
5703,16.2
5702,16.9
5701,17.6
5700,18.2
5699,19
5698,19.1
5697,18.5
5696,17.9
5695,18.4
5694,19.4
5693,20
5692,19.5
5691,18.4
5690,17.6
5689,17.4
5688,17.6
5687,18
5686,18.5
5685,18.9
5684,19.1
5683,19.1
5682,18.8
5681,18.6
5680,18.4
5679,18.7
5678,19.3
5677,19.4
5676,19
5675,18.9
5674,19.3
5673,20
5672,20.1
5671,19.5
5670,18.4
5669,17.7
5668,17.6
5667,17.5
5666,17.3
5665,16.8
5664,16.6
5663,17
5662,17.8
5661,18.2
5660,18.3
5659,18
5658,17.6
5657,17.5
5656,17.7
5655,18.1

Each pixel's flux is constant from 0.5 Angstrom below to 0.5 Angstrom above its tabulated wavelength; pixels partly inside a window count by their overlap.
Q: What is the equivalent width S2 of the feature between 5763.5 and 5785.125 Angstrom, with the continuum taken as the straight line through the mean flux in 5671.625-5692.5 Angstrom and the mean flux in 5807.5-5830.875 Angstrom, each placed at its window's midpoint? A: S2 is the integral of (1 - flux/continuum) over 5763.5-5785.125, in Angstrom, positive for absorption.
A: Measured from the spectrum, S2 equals 0.9 Angstrom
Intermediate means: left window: 18.8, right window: 18.2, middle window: 17.6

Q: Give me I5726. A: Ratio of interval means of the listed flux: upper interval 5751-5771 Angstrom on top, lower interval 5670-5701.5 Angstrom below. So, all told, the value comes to 0.90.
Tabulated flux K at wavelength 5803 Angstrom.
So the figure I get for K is 17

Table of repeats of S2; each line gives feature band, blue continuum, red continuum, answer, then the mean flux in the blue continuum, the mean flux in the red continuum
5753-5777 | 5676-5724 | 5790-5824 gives 1.11 Angstrom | 18.3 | 17.6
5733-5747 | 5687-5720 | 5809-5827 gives 0.34 Angstrom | 18.1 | 18.3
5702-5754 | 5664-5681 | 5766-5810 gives 1.04 Angstrom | 18.6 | 17.5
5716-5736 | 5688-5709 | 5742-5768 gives -0.56 Angstrom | 17.8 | 17.1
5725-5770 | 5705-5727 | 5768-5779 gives 1.14 Angstrom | 18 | 17.6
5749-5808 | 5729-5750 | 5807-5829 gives 2.52 Angstrom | 17.9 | 18.2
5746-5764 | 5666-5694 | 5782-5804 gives 1.01 Angstrom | 18.7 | 17.4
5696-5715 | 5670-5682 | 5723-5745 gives 0.70 Angstrom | 19.2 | 17.7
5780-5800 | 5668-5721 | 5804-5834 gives 0.74 Angstrom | 18.4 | 18.1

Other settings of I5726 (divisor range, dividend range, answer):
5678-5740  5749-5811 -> 0.96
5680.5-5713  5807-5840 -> 1.02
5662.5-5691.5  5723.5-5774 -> 0.94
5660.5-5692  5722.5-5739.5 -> 0.96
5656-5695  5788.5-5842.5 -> 0.98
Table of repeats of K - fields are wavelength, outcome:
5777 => 18.3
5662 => 17.8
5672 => 20.1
